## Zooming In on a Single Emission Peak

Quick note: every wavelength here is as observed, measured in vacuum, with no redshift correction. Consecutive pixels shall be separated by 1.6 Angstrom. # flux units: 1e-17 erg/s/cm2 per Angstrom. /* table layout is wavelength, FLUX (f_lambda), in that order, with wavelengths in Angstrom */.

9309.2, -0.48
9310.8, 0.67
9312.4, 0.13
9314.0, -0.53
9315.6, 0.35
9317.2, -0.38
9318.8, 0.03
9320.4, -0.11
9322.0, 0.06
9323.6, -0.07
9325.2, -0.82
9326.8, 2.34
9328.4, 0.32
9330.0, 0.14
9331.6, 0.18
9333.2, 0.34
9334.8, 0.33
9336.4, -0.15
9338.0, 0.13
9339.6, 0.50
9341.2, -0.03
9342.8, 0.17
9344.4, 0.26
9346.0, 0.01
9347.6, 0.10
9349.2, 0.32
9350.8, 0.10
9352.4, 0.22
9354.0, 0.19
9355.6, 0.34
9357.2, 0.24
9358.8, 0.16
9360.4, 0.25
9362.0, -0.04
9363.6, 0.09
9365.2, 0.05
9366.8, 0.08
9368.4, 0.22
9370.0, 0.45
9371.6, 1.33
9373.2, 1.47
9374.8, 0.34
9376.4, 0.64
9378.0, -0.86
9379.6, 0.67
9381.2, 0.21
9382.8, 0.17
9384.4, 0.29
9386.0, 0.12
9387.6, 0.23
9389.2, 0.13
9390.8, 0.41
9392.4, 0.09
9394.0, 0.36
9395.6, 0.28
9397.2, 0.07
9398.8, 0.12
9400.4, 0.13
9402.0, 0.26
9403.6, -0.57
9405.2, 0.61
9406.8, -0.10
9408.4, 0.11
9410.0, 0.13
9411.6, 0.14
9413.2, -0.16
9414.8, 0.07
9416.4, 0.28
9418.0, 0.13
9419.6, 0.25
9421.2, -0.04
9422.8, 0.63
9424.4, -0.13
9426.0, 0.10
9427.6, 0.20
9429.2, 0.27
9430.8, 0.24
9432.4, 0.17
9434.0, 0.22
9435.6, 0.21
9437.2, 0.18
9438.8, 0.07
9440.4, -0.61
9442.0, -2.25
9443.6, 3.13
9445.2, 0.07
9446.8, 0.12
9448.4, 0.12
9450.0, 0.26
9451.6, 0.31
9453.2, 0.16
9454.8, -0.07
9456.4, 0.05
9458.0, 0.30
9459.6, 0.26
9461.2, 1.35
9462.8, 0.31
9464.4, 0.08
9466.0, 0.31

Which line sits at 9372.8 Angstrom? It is [O III]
